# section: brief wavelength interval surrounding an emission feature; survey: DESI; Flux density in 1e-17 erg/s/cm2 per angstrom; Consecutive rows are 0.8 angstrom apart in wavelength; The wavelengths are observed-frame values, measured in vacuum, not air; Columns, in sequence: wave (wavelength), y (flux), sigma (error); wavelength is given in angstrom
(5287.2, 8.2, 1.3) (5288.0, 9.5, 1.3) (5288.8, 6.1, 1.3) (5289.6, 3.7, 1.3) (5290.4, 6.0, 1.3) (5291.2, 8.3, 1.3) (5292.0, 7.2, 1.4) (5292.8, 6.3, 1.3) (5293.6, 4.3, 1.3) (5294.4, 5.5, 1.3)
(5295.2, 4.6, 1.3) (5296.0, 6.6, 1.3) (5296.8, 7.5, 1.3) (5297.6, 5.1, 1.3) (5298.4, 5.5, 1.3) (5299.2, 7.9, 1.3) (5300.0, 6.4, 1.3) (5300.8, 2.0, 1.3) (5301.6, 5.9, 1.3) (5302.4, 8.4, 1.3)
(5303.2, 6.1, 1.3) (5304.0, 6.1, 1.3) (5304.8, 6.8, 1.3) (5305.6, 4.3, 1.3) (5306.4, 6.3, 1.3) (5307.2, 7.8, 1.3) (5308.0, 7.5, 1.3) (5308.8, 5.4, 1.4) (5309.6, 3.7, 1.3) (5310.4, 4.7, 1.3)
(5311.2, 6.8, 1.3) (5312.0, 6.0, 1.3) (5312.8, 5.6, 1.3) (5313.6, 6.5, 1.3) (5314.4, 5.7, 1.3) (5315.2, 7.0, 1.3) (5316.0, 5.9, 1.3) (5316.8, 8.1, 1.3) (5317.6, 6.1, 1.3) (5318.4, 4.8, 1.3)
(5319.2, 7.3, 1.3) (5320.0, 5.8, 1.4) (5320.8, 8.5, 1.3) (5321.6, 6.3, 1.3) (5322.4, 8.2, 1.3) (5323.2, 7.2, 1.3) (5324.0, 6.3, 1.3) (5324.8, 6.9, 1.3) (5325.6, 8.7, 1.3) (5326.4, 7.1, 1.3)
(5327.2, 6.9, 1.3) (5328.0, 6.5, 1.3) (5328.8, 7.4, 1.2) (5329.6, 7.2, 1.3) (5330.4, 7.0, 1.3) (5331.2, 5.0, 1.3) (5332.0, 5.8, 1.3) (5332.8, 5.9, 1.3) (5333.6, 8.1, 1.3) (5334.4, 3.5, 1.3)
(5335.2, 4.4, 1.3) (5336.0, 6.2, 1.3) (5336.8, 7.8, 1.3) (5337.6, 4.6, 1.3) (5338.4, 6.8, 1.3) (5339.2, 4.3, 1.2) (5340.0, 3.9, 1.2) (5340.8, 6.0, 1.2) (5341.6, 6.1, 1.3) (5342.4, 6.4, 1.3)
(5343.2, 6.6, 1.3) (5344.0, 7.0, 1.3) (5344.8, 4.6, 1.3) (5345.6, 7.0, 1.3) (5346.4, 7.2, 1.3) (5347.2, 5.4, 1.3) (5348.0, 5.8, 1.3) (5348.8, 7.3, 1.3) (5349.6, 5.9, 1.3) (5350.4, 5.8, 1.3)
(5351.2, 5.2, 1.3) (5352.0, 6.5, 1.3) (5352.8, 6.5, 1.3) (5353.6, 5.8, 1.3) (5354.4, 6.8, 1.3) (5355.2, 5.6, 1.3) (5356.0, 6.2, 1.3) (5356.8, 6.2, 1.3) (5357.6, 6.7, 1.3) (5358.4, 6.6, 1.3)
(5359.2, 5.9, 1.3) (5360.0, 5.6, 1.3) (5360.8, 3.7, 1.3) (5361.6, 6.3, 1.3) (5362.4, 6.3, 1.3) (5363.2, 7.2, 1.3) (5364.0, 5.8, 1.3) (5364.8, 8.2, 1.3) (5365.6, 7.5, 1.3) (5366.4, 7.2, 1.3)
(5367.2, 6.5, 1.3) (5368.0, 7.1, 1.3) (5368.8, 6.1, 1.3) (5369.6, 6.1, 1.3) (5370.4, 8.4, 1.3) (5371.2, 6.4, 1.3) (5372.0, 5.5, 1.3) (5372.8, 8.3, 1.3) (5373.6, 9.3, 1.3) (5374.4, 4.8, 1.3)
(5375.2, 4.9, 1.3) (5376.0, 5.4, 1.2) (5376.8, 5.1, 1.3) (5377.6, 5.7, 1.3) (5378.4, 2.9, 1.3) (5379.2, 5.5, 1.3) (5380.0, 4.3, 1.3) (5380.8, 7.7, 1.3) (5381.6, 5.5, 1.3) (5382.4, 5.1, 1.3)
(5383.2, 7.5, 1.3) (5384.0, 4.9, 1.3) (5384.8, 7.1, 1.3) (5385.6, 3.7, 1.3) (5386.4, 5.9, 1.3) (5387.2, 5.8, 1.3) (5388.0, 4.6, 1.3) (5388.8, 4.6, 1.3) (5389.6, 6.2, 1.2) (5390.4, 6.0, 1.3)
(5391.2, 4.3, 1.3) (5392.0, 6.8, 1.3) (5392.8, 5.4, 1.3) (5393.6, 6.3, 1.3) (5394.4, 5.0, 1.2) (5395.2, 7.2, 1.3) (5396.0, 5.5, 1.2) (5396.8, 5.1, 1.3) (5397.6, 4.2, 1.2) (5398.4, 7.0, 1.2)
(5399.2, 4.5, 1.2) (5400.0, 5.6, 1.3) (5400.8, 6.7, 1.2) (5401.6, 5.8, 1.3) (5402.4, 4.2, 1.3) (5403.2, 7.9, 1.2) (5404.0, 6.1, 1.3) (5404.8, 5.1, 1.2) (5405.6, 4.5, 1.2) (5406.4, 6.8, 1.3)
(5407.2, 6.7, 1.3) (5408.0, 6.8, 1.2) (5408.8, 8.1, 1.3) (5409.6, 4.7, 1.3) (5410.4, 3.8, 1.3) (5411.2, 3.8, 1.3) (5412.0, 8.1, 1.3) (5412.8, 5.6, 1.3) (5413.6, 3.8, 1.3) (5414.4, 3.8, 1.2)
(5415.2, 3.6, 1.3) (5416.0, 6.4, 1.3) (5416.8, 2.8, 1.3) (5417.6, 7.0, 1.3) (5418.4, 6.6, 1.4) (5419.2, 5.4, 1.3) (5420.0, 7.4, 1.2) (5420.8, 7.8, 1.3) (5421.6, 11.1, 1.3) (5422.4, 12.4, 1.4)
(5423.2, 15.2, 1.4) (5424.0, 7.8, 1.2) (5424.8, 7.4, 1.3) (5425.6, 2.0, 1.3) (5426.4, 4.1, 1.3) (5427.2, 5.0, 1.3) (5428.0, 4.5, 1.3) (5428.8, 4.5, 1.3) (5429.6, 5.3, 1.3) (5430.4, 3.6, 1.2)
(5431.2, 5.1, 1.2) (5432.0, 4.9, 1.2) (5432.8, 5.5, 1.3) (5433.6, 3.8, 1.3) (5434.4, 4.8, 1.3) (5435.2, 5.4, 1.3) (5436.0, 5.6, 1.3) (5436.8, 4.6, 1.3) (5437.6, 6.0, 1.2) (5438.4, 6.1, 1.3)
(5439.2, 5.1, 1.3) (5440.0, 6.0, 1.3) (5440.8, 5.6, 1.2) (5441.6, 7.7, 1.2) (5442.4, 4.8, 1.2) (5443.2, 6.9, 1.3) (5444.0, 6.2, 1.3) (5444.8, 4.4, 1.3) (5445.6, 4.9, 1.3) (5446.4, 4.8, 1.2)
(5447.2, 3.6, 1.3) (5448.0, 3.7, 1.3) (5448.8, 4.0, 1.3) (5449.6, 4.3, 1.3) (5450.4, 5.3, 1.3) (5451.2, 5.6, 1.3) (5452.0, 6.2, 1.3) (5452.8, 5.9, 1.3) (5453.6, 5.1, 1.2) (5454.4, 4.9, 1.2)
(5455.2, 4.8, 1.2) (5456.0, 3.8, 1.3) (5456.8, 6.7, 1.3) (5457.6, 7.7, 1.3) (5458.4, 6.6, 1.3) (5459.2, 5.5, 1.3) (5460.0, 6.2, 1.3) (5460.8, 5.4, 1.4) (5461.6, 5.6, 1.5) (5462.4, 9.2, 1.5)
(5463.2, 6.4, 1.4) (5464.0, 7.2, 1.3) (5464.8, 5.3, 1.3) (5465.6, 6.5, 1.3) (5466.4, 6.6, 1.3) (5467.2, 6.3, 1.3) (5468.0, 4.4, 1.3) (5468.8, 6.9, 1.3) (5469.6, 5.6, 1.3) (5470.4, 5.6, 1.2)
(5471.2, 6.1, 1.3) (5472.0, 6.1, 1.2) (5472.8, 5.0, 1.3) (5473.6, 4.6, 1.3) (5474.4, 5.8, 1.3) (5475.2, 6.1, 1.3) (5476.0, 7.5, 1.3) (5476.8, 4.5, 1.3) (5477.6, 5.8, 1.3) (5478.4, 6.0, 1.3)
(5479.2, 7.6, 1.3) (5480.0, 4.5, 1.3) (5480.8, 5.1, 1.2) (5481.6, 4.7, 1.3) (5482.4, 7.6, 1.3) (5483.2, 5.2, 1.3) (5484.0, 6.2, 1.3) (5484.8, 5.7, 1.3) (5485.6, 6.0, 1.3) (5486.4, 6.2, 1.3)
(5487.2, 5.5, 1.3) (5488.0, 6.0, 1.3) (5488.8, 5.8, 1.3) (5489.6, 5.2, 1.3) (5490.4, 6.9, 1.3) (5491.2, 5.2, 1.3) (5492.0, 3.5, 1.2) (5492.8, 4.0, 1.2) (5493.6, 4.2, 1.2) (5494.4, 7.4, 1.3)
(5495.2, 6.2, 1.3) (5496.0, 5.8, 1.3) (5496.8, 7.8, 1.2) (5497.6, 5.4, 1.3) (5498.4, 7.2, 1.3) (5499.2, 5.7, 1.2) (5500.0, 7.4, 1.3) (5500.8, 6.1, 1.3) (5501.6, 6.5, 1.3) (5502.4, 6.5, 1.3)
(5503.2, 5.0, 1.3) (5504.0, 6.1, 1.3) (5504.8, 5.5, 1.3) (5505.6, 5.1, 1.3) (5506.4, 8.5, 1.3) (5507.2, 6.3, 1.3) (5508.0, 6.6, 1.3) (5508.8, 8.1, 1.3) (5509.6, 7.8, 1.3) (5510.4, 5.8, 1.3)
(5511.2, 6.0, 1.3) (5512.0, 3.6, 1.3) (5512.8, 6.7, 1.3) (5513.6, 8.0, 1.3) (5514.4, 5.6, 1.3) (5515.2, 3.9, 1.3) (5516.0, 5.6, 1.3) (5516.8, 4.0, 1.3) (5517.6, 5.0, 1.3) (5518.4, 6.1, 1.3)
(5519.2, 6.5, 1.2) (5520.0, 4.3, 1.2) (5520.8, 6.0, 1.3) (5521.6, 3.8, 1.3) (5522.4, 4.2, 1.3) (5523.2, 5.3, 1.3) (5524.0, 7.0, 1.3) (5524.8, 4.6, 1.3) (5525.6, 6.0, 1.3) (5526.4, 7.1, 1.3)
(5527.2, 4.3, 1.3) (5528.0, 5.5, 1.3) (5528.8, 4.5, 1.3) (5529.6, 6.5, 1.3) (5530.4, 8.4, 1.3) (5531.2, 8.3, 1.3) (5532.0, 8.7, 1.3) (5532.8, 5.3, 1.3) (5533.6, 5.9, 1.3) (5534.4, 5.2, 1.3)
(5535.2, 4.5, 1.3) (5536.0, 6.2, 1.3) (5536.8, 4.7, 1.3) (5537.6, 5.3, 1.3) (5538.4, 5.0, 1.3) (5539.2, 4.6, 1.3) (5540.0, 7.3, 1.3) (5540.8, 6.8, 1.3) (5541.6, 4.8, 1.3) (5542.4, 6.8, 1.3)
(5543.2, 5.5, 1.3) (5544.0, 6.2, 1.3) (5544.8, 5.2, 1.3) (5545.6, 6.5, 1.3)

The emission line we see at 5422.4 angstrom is H-beta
